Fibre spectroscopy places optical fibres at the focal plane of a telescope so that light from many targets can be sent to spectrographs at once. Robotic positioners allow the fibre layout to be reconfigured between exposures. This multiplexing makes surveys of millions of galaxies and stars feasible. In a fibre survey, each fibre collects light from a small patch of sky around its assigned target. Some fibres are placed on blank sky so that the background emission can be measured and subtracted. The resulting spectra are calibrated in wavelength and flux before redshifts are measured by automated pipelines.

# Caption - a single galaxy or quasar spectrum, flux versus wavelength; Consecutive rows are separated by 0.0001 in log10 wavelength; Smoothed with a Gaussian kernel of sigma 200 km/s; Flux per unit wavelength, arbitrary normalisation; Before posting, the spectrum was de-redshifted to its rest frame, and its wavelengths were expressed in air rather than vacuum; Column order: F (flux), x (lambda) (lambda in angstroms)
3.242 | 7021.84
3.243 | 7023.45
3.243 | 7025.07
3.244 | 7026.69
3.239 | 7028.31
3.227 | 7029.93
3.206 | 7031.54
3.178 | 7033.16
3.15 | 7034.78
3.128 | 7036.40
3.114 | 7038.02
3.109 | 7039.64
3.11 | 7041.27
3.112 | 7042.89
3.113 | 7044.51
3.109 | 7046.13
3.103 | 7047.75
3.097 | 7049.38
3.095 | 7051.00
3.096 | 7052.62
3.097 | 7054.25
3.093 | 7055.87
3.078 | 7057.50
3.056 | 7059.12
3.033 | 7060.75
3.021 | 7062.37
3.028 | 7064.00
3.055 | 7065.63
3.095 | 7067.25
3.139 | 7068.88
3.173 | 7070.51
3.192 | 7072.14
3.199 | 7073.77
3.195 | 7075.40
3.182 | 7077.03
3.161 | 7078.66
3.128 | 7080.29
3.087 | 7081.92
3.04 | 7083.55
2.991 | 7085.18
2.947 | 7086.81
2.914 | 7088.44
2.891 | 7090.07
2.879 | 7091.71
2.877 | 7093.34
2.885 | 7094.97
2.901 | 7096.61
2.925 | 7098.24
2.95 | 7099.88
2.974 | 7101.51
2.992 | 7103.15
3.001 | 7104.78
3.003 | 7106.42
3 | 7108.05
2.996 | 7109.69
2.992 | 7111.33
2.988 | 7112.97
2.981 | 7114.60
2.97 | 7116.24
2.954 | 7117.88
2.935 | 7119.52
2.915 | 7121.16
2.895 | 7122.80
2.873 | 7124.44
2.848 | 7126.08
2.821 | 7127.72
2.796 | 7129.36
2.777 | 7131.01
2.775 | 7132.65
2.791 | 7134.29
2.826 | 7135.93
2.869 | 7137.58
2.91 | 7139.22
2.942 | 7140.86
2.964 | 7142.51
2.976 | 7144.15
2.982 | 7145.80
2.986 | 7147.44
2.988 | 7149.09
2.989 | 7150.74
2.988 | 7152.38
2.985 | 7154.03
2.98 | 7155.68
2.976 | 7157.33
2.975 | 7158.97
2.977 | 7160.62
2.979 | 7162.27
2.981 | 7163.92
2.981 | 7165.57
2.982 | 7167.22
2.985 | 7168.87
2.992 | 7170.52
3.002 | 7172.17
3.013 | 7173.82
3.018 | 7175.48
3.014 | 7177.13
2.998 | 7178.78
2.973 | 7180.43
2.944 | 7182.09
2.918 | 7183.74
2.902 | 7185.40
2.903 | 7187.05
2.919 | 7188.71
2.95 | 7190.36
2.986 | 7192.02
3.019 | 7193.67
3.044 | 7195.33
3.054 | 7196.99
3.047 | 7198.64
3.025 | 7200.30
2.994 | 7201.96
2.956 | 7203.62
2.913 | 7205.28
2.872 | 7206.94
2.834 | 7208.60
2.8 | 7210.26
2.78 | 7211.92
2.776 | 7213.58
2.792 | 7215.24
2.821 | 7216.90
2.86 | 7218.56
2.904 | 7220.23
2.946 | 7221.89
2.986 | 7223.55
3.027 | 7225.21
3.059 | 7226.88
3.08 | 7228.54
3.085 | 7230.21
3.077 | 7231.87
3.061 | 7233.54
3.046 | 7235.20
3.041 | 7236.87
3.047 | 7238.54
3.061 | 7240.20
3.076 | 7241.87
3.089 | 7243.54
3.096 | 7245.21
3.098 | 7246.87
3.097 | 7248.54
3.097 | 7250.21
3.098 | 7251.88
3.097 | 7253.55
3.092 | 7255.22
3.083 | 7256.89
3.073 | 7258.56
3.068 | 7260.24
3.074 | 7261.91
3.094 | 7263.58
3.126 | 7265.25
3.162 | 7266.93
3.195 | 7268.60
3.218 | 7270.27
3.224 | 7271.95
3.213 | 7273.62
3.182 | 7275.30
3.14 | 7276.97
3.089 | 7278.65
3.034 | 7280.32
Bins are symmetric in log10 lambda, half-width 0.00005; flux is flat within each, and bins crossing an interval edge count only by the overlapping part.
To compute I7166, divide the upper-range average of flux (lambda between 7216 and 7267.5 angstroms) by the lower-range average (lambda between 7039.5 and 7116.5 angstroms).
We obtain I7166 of 1.00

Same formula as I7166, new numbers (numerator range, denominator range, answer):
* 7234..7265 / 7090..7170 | 1.05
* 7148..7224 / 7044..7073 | 0.95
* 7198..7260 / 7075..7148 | 1.02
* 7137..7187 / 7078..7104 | 1.00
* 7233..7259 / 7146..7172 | 1.03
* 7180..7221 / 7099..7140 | 1.00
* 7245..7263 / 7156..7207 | 1.04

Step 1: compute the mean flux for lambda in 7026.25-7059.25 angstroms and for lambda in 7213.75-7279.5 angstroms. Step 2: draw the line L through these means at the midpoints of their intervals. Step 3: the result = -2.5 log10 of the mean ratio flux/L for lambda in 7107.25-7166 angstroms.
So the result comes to 0.06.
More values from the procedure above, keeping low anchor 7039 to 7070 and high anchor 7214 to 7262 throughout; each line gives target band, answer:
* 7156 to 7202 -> 0.02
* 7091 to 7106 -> 0.05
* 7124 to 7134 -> 0.09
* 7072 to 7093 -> 0.01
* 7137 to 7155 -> 0.03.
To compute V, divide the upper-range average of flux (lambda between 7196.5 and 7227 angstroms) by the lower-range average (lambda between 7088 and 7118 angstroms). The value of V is 0.99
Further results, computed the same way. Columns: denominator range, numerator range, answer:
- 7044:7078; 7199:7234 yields 0.94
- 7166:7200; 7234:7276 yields 1.04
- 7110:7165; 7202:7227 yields 0.99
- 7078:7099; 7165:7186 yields 1.00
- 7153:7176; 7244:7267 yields 1.04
